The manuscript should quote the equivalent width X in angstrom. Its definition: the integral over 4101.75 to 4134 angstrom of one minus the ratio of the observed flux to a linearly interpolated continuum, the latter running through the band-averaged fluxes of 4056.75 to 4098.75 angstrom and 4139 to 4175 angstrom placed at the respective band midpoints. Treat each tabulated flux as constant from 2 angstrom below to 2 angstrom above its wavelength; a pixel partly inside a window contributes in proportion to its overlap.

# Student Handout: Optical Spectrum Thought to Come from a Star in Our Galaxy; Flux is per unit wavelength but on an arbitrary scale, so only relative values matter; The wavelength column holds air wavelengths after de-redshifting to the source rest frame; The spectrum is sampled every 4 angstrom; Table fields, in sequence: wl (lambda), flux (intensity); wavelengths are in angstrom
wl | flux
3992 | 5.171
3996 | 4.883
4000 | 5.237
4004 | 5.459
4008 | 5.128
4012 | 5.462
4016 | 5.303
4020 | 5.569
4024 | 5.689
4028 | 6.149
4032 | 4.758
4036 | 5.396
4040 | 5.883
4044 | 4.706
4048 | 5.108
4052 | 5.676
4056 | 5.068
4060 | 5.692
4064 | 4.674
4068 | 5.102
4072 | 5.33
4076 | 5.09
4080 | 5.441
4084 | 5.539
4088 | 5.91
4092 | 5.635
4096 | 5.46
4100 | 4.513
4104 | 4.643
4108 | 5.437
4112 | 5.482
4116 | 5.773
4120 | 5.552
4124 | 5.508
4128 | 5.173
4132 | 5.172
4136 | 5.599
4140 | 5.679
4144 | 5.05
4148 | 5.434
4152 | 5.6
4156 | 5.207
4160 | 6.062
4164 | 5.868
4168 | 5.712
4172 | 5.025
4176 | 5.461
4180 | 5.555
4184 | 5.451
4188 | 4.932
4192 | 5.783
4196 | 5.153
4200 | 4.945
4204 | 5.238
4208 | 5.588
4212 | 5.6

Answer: 0.6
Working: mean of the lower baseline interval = 5.36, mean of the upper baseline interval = 5.51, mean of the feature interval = 5.34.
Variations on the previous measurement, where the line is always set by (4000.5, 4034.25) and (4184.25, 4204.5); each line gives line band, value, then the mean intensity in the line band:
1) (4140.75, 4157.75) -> -0.2 angstrom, 5.35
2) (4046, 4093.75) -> 0.1 angstrom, 5.35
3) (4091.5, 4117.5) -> 0.4 angstrom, 5.25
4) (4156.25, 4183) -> -1.6 angstrom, 5.58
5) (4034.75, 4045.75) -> 0.1 angstrom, 5.34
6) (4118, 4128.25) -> -0.3 angstrom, 5.45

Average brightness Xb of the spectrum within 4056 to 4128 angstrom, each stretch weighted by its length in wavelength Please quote 5.33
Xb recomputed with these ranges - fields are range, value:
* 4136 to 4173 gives 5.53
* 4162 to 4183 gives 5.52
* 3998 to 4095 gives 5.38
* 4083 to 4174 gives 5.44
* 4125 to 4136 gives 5.28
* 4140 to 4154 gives 5.41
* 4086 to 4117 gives 5.34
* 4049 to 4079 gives 5.24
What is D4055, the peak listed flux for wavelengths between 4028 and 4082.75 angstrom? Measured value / 6.149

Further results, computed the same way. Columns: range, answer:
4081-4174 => 6.062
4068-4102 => 5.91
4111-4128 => 5.773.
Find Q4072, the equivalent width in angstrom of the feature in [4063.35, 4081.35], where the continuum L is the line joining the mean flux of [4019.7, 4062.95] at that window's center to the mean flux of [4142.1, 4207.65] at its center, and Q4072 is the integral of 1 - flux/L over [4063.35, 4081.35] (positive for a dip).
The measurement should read 0.9 angstrom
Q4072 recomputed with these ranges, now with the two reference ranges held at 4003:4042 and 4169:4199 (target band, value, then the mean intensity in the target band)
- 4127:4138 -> 0.11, 5.33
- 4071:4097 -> -0.33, 5.49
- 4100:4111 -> 0.86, 4.98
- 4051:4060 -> 0.07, 5.41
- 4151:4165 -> -0.83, 5.68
